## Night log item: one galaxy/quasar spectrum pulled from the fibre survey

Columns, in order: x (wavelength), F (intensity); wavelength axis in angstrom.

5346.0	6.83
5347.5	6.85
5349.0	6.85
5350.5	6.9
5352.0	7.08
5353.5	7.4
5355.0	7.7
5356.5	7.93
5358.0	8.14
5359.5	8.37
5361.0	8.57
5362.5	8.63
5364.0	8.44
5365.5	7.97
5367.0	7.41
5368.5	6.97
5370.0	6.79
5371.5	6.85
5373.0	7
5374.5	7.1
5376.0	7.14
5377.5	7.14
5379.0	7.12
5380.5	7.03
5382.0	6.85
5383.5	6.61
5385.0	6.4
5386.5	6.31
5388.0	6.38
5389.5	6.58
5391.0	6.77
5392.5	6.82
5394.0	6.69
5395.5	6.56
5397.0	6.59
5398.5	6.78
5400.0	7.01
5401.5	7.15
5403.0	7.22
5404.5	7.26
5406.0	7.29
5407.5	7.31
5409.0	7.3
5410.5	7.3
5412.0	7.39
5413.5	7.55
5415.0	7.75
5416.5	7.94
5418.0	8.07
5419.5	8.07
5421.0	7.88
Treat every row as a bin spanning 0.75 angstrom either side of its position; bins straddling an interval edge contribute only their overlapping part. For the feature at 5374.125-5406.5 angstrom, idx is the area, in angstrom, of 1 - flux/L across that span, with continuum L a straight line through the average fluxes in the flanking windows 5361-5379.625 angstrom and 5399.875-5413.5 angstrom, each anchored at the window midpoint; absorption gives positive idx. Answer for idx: 2.19 angstrom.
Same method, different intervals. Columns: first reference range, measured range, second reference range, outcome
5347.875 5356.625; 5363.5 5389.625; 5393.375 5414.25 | 0.6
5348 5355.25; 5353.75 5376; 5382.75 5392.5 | -2.4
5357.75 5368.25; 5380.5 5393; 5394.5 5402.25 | 1.1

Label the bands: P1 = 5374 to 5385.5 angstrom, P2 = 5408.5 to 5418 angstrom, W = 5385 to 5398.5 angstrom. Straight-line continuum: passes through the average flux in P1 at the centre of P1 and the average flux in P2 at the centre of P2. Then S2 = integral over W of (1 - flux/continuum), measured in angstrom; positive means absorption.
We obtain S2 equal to 1.1 angstrom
